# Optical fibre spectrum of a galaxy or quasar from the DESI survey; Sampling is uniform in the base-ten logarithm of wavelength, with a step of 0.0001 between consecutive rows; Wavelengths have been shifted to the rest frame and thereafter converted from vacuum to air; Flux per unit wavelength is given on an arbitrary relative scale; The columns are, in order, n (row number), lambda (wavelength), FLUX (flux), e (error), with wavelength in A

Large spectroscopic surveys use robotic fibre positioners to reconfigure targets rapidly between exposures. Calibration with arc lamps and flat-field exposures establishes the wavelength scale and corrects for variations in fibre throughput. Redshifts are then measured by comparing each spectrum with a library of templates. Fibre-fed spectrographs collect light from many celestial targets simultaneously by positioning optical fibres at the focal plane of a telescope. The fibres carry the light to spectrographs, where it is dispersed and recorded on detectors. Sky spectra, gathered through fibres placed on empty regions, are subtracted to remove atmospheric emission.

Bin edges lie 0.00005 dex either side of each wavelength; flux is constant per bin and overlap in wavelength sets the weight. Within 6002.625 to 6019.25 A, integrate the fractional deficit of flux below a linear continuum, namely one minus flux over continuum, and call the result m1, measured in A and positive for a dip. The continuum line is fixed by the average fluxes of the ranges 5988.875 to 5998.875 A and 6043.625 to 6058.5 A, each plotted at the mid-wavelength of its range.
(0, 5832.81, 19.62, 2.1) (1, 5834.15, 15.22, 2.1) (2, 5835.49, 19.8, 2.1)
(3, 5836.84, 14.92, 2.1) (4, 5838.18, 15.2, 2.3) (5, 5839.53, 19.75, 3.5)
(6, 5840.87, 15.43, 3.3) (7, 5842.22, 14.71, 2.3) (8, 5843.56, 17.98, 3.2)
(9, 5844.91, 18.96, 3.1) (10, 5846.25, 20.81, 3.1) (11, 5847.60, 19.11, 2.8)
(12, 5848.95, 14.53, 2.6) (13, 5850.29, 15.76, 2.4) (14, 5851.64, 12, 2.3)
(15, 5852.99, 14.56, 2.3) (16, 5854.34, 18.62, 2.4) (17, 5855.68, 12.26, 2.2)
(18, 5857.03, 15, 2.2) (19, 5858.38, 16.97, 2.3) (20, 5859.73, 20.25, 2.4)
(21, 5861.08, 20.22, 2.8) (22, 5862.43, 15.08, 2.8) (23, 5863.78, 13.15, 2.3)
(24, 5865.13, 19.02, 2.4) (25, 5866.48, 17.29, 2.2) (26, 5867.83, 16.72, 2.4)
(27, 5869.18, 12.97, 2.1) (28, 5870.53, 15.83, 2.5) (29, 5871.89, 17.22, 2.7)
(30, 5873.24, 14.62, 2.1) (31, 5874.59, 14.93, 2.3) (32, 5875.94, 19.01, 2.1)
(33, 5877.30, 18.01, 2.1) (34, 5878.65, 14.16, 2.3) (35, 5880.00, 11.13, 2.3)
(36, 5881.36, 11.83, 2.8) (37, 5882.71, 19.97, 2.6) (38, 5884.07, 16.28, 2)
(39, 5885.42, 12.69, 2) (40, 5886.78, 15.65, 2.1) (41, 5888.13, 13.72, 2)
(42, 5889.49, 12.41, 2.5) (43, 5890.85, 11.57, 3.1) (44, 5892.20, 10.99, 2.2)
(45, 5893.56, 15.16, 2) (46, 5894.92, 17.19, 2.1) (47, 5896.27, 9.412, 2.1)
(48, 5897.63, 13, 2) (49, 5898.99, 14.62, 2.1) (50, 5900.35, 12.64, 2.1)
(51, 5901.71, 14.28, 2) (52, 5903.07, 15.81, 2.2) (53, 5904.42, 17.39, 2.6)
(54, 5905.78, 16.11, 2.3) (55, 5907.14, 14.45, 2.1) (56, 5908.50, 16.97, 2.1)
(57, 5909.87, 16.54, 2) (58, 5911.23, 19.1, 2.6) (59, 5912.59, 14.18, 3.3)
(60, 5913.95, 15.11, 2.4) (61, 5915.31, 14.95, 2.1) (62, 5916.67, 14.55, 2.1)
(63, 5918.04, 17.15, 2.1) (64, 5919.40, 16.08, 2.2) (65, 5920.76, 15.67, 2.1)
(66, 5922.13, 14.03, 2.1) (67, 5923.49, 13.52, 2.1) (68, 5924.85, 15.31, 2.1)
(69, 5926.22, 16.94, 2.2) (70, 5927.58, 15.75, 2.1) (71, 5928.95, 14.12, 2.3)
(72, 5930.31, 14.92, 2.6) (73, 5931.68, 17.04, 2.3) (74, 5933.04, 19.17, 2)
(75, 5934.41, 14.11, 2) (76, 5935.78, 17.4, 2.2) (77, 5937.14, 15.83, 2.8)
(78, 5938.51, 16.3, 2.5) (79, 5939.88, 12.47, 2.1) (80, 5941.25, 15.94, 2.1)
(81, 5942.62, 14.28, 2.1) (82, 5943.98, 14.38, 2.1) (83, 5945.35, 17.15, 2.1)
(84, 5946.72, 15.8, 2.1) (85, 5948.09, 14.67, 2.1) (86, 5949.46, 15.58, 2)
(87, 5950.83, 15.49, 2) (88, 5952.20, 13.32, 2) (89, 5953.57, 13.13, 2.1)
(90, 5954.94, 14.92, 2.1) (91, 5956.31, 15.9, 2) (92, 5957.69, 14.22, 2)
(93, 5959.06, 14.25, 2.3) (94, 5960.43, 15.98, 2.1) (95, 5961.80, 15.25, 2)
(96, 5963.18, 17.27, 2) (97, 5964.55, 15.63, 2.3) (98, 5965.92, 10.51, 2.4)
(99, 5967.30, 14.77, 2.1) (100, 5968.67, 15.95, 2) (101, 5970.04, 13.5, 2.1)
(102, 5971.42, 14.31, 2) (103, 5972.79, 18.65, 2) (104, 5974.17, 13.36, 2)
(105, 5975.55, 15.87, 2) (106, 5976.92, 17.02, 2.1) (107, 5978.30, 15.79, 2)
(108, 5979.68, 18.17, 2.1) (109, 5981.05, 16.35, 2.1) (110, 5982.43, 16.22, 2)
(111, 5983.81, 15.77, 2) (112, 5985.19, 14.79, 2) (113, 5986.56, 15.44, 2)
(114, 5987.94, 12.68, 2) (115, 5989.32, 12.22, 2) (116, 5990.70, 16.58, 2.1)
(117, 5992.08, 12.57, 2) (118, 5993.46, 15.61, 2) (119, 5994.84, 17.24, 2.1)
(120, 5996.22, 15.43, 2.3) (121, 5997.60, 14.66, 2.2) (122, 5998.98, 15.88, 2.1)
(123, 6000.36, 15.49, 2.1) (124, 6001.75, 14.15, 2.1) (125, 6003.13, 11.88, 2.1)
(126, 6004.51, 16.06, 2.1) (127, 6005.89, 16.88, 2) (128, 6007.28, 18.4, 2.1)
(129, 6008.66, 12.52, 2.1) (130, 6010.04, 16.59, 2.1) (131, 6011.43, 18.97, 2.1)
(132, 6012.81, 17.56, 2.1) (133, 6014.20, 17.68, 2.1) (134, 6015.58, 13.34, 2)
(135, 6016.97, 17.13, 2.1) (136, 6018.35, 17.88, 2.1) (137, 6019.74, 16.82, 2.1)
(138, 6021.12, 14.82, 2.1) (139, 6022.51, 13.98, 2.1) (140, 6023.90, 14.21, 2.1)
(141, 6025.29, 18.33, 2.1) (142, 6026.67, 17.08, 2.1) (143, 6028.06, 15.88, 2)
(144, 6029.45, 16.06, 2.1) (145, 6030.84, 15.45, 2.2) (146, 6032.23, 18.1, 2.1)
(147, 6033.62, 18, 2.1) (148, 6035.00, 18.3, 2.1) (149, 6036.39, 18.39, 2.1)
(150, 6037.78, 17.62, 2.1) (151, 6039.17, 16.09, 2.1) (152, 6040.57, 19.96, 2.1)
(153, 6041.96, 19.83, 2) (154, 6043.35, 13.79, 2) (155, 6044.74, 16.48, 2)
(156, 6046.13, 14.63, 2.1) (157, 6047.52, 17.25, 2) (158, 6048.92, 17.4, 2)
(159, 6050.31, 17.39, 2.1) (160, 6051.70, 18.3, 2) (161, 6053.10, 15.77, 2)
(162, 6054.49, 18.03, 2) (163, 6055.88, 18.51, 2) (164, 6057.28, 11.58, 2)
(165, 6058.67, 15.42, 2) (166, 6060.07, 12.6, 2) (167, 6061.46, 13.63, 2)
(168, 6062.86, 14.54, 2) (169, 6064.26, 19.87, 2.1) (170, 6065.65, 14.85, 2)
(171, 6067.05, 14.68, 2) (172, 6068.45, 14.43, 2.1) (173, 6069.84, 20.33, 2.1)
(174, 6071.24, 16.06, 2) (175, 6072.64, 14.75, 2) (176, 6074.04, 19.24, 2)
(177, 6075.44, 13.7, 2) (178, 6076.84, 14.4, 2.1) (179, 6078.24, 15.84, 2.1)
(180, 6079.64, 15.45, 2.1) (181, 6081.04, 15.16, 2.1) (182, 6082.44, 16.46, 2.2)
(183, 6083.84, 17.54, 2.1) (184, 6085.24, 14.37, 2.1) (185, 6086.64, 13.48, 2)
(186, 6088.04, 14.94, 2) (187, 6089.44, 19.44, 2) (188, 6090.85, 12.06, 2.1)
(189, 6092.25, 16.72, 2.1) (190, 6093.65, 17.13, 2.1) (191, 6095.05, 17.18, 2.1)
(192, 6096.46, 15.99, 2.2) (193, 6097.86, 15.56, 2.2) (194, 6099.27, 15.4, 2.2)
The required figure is -0.9 A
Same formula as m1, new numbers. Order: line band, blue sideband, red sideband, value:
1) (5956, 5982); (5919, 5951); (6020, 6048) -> 0.83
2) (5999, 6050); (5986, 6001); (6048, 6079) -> -3.65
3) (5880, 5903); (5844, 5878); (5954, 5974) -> 3.24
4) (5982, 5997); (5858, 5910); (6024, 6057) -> 1.43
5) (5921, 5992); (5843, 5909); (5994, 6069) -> 2.78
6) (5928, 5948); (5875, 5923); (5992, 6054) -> -0.31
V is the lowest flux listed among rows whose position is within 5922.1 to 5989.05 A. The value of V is 10.51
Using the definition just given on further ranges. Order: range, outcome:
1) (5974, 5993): 12.22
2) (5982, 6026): 11.88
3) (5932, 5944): 12.47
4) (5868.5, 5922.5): 9.412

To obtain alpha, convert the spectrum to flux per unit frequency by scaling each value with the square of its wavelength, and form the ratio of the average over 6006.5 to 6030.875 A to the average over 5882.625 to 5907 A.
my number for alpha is 1.2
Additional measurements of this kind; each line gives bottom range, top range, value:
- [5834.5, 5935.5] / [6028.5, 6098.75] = 1.10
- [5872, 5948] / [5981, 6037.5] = 1.09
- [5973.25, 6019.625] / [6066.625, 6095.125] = 1.04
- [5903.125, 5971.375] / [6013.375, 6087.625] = 1.10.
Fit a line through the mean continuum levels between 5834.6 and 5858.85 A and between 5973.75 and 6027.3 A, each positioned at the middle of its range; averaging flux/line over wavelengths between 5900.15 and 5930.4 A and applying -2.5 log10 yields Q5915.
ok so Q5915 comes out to 0.04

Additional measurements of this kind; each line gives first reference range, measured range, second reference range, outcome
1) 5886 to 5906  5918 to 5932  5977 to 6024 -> -0.072 mag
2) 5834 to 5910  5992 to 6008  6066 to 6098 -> 0.021 mag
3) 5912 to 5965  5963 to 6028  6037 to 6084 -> 0.012 mag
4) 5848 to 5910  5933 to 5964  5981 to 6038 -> 0.022 mag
